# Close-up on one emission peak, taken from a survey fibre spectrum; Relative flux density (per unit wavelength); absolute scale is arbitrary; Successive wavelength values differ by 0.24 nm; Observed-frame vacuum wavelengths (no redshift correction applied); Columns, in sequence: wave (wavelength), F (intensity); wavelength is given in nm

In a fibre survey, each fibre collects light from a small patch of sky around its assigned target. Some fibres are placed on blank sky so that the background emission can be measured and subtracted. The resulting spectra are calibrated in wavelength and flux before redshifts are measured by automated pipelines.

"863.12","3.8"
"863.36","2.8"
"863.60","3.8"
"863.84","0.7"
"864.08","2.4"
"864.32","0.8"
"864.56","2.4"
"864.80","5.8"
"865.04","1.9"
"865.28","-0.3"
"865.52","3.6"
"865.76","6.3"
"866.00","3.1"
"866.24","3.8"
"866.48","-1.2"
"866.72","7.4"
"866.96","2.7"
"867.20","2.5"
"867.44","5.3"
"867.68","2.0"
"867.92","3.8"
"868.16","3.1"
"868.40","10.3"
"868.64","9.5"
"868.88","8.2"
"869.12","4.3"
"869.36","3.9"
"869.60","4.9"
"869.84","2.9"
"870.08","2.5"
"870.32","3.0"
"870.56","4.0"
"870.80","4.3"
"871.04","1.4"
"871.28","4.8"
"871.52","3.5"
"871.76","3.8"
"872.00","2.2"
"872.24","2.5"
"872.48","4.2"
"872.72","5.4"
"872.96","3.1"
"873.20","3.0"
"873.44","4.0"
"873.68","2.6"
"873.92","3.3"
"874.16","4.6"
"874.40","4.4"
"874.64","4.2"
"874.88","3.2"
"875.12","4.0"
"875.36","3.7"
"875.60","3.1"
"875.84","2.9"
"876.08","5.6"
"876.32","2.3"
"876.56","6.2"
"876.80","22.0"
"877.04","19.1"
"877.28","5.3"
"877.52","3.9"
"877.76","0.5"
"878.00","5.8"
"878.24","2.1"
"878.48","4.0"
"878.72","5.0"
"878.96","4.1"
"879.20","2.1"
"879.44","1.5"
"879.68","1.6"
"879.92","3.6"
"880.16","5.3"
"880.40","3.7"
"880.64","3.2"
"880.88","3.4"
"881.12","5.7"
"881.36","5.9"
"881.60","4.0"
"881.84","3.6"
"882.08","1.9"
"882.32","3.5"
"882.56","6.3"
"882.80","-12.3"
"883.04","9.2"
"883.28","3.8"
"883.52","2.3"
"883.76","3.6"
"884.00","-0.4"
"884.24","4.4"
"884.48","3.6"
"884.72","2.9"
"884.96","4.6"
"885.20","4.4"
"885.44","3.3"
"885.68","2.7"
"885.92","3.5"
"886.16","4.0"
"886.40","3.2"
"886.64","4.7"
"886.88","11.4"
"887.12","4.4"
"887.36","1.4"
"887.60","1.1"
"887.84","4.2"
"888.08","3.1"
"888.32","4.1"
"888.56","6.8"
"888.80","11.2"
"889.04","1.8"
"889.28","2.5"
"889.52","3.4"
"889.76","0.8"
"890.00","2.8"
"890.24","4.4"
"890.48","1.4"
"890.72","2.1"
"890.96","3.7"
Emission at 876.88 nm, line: [O III]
